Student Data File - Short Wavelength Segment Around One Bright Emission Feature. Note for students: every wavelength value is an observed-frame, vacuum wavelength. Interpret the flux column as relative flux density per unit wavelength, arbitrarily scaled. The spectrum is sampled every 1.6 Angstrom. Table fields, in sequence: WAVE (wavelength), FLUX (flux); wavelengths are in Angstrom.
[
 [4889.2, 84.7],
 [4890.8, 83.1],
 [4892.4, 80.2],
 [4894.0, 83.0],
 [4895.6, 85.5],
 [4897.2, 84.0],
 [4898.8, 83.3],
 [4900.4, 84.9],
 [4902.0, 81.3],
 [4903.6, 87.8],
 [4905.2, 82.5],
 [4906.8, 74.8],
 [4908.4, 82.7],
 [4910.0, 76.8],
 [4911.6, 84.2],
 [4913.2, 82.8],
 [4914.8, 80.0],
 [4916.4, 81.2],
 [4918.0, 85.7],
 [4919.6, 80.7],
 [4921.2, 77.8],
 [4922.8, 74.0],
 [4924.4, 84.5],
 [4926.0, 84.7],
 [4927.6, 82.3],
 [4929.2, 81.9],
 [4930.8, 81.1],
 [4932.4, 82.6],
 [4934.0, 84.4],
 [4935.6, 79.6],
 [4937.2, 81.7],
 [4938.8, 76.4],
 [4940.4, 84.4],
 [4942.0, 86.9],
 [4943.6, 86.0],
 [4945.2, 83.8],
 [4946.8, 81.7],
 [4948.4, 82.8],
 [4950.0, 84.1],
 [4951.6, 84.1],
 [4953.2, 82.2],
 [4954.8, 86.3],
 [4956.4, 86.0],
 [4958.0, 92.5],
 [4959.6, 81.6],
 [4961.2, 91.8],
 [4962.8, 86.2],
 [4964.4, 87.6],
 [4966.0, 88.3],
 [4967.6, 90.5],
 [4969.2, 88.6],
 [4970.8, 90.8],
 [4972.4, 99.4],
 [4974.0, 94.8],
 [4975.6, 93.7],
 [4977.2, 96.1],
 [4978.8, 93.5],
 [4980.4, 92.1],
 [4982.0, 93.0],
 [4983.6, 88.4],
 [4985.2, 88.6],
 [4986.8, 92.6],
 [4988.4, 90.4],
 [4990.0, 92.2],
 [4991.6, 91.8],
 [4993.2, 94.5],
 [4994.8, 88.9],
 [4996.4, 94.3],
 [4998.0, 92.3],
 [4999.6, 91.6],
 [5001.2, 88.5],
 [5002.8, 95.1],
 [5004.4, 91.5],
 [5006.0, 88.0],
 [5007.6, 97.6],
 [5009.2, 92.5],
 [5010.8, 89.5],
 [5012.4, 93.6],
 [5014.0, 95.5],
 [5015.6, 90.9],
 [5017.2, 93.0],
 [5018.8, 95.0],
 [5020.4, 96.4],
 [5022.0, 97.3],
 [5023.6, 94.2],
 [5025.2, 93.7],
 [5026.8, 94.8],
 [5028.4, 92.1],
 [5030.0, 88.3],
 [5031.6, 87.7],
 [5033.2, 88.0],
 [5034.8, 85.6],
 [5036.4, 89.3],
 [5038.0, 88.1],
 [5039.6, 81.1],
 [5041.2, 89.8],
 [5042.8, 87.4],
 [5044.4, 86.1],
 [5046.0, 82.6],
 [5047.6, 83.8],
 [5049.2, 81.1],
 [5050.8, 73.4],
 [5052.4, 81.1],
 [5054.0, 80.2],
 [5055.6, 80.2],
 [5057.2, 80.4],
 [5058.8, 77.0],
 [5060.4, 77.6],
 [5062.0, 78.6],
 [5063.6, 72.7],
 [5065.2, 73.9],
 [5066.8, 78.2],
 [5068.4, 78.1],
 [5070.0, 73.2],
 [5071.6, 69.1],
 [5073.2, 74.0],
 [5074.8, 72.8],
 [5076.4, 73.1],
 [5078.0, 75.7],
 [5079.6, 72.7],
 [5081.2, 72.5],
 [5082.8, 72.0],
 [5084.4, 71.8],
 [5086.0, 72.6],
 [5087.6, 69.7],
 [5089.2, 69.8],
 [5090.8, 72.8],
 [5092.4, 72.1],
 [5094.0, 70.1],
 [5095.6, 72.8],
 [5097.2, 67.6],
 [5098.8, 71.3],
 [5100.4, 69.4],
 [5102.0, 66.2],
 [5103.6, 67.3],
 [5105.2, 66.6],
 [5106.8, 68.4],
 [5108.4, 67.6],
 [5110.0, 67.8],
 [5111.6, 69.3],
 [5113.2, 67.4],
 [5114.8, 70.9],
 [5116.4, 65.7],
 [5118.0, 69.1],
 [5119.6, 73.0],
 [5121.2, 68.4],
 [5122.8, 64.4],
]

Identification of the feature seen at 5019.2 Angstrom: C III]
